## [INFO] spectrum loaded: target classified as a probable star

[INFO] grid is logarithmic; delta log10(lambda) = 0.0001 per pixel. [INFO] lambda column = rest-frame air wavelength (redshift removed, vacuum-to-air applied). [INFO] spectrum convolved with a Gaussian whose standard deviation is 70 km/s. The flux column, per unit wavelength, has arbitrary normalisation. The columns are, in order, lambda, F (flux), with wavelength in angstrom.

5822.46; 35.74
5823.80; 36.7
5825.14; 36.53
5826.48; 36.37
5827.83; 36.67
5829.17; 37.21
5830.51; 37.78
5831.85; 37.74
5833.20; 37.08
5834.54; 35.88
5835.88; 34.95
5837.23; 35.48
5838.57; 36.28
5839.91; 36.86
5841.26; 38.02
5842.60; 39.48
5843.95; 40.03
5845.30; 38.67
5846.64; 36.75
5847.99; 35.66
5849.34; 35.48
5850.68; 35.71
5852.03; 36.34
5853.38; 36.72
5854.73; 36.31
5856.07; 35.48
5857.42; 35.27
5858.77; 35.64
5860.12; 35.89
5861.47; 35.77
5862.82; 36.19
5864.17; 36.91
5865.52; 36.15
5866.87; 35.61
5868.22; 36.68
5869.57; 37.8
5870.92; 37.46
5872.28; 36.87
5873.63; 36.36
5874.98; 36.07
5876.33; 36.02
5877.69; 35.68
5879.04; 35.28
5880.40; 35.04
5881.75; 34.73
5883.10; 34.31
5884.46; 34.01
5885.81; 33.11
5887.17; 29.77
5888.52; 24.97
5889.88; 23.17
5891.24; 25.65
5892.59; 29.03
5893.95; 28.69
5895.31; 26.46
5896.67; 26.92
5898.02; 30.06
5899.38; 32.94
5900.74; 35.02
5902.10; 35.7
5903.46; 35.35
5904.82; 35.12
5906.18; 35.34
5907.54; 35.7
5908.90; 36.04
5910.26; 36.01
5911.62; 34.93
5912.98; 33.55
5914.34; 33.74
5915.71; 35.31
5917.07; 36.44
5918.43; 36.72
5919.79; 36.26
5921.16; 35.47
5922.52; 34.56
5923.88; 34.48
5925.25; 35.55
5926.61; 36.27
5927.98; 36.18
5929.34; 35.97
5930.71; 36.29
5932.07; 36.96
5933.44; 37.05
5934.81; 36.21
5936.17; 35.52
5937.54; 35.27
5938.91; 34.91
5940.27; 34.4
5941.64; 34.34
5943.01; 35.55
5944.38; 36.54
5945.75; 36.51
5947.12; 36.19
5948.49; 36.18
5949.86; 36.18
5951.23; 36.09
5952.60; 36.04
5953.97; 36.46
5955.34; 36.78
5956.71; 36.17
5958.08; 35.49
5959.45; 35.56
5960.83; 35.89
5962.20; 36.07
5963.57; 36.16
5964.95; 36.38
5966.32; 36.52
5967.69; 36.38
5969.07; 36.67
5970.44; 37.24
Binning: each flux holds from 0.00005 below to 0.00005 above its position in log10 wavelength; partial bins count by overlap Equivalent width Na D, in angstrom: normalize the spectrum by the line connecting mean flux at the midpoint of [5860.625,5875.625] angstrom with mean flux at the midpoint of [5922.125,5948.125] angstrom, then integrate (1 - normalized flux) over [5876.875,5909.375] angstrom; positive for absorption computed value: 3.8 angstrom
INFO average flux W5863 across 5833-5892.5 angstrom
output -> 35.2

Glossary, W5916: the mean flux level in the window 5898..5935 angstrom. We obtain 35.4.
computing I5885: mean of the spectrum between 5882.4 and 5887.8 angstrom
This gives 32.8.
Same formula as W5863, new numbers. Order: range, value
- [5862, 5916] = 33.6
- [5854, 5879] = 36.2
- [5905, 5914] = 35.2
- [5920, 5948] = 35.7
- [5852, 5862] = 35.9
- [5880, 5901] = 30.1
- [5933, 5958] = 35.9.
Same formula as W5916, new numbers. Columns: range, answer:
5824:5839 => 36.6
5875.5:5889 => 33.5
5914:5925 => 35.4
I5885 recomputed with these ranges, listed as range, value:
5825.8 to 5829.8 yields 36.7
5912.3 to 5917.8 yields 34.8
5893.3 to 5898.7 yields 28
